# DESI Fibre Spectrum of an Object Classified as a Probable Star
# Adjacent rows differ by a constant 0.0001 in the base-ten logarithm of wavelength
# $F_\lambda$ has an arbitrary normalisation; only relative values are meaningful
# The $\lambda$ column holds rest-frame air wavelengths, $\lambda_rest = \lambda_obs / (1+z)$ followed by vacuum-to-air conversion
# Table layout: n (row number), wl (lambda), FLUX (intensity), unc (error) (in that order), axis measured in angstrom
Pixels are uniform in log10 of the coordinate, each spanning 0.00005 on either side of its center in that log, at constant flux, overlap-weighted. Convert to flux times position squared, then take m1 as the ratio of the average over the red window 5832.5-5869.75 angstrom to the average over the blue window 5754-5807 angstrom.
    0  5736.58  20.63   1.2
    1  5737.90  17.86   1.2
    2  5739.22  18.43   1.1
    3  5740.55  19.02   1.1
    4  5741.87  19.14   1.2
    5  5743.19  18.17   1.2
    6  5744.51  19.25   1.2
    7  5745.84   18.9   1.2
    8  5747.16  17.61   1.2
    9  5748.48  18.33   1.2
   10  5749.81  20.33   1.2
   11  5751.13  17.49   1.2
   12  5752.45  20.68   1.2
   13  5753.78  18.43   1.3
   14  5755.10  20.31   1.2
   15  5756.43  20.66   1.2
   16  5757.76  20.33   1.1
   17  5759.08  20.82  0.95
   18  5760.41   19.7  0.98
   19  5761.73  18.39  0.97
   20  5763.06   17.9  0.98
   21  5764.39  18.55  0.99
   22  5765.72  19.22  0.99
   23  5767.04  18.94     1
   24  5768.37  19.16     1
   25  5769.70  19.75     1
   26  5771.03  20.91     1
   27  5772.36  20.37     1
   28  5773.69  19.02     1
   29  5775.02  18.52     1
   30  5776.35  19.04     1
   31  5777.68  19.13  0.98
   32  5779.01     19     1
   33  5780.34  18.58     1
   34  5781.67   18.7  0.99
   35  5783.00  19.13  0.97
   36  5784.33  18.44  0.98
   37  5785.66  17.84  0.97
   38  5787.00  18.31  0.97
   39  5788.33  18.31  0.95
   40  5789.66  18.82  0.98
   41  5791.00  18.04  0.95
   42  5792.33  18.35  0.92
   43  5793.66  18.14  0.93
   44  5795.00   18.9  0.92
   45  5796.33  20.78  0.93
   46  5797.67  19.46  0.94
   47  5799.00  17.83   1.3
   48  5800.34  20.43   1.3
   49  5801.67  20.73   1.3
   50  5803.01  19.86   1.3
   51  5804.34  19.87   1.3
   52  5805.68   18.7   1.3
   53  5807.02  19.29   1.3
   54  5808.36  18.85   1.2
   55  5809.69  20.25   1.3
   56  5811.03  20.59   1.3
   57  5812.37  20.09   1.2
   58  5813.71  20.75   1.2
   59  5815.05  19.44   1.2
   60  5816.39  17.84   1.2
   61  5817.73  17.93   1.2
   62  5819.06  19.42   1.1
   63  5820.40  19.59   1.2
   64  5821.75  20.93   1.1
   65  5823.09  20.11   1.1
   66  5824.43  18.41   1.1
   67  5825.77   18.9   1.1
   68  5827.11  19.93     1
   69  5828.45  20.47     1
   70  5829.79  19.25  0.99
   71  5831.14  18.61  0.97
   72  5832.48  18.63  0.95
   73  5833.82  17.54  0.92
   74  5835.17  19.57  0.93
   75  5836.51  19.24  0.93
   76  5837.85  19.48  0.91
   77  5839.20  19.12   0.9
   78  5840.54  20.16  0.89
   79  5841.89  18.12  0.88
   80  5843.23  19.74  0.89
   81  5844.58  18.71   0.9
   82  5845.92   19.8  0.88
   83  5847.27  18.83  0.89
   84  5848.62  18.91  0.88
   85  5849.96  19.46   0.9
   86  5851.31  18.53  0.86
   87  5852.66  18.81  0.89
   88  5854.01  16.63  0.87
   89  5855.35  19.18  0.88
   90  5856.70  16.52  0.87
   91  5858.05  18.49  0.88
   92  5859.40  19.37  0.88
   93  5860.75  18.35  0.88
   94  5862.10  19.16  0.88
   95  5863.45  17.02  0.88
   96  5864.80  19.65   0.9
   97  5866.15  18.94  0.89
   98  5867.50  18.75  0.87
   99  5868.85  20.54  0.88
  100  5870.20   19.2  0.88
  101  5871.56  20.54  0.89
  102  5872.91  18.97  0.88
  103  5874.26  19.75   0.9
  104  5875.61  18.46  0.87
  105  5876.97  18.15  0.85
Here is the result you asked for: 1.0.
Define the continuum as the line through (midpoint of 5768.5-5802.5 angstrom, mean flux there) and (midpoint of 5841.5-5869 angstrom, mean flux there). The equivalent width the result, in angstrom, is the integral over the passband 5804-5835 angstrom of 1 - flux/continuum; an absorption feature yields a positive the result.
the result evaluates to -0.8 angstrom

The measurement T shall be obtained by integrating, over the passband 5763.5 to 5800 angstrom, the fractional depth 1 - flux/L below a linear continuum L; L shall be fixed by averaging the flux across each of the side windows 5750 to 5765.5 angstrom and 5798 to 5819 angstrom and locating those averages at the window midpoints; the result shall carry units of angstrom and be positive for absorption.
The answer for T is 1.0 angstrom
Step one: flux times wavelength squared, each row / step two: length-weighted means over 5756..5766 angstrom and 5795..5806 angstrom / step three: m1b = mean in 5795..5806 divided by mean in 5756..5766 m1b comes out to 1.03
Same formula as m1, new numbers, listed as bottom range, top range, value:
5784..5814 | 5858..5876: 1.02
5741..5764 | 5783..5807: 1.00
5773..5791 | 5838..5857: 1.03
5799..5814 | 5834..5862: 0.96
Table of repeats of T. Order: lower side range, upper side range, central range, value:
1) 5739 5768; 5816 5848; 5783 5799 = 0.4 angstrom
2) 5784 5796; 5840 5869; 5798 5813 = -1.0 angstrom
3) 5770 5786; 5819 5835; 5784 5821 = 0.1 angstrom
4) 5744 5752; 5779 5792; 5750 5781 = -1.3 angstrom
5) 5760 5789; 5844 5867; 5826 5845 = -0.5 angstrom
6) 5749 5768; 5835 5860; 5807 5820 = -0.3 angstrom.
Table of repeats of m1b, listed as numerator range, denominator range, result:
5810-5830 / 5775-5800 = 1.06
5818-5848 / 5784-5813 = 1.02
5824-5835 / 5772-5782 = 1.02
